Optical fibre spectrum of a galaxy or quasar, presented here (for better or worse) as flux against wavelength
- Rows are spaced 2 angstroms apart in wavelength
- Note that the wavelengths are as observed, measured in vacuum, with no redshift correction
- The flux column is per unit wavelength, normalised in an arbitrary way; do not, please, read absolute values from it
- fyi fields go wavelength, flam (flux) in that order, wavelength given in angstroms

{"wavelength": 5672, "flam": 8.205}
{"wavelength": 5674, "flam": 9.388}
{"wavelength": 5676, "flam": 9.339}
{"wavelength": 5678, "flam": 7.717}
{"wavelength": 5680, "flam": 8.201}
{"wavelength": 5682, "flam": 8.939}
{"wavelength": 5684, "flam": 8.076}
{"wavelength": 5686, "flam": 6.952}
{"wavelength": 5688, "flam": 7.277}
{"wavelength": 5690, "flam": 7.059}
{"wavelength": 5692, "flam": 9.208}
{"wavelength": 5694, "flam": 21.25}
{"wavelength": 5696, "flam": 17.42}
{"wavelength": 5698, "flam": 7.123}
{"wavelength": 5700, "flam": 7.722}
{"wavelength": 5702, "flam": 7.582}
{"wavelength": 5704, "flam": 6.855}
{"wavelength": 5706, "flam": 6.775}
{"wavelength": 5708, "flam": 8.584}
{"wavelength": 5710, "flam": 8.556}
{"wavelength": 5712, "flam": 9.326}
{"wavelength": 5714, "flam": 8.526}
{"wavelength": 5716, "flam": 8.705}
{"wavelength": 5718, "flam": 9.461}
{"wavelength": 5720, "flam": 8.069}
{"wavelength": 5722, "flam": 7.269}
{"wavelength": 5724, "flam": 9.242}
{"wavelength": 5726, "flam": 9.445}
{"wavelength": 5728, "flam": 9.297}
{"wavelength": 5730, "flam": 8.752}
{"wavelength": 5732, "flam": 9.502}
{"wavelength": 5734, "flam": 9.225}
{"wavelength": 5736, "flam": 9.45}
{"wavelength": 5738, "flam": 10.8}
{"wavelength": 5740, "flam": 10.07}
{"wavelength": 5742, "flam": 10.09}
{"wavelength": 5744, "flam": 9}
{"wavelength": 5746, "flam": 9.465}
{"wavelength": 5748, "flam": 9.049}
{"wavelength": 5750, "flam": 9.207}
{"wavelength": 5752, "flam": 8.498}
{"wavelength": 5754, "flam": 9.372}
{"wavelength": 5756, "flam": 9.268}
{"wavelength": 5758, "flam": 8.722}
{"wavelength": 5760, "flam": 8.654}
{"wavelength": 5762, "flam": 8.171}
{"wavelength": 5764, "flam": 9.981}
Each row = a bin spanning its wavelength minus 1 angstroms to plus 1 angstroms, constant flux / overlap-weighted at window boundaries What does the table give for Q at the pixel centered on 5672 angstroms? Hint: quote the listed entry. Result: 8.205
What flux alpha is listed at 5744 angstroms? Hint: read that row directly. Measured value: 9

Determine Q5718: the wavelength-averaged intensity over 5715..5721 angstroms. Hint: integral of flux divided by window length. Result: 8.74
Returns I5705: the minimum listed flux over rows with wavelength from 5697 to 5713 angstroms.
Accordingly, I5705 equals 6.775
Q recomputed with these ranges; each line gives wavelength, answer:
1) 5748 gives 9.049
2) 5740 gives 10.07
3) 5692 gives 9.208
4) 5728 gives 9.297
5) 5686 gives 6.952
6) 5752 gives 8.498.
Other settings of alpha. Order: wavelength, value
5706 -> 6.775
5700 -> 7.722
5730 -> 8.752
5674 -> 9.388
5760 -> 8.654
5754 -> 9.372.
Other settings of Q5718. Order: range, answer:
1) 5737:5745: 9.99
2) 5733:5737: 9.34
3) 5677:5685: 8.23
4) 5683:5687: 7.51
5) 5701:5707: 7.07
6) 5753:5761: 9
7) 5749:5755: 9.03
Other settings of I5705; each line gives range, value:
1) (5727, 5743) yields 8.752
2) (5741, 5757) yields 8.498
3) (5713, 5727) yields 7.269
